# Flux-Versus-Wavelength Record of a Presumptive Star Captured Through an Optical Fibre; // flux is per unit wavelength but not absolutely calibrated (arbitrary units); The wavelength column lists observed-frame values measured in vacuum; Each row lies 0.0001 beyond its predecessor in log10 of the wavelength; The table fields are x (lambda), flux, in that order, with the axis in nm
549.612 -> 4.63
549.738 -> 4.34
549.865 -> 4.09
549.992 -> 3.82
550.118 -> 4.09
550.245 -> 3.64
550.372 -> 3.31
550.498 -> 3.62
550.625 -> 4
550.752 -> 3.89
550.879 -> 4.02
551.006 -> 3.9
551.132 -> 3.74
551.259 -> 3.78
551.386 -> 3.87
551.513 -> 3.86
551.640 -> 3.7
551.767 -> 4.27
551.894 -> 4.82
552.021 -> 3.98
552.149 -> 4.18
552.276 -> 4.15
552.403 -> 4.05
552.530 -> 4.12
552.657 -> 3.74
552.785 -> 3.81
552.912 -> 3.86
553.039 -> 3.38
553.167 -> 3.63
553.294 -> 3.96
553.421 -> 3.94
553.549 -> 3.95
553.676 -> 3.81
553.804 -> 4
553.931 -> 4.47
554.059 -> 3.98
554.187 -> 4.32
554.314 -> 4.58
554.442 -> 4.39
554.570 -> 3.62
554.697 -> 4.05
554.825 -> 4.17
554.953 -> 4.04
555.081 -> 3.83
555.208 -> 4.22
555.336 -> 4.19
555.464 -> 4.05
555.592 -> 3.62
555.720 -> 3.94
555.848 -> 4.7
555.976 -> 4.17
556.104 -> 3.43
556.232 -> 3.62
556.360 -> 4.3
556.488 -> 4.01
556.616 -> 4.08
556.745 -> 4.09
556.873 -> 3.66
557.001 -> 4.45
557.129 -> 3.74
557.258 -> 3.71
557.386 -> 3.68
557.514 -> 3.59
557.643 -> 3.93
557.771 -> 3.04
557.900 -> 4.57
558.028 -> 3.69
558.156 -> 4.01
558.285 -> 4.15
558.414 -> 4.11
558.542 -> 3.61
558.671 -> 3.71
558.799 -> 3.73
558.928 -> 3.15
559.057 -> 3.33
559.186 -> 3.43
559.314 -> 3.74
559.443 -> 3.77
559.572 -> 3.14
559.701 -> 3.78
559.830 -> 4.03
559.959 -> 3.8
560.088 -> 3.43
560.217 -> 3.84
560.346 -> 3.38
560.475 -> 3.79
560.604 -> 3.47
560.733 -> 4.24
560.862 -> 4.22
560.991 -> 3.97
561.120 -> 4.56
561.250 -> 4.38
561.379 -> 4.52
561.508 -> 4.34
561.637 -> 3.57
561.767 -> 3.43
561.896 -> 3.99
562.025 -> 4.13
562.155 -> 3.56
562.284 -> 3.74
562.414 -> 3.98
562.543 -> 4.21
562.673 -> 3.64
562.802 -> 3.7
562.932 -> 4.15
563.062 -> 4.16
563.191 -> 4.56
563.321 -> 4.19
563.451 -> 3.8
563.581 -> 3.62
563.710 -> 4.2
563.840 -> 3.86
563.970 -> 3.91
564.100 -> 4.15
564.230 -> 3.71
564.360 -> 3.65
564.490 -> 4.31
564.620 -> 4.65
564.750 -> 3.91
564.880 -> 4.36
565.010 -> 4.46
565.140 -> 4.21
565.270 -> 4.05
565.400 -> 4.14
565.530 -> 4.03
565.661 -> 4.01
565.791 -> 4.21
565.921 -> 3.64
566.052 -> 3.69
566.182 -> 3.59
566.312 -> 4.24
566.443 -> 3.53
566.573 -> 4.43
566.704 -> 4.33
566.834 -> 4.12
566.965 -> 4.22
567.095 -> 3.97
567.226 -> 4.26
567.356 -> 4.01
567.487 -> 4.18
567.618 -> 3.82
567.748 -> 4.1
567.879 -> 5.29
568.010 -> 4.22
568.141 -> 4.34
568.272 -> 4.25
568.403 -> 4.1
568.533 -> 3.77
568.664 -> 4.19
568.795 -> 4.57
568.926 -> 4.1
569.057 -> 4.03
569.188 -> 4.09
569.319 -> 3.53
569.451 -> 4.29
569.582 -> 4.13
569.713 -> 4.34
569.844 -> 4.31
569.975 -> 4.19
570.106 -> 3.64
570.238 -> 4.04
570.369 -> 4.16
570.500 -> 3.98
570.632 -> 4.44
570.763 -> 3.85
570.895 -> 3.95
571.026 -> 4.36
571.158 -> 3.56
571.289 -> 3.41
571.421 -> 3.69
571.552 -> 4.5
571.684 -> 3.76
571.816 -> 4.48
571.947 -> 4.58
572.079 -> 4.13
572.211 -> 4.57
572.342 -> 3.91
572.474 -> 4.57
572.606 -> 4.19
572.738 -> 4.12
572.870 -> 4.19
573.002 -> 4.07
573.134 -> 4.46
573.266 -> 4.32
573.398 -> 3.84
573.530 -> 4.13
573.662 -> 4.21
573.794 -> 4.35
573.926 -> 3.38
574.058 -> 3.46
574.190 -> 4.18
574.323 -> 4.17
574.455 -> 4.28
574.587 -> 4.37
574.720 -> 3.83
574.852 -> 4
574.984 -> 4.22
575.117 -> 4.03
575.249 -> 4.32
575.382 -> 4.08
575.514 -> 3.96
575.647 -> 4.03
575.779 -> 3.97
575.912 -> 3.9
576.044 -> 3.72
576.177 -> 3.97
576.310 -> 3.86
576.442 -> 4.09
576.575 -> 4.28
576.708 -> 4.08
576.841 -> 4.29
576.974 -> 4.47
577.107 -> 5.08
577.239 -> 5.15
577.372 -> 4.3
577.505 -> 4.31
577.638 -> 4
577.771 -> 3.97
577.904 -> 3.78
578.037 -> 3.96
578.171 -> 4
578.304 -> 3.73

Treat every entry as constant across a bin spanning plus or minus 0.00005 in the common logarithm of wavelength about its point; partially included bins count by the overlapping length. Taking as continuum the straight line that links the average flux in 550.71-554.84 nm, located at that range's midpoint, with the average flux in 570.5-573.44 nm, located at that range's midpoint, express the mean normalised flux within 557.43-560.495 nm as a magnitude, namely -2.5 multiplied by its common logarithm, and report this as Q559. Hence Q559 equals 0.10 mag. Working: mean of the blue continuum 4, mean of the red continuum 4.13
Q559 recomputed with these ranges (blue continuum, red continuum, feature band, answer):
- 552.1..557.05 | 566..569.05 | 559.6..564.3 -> 0.04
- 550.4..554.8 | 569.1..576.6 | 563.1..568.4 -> -0.02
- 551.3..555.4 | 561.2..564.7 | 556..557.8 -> 0.05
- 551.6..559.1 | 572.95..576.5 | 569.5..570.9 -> -0.02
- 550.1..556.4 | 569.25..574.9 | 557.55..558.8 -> 0.04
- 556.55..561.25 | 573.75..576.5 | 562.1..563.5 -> -0.03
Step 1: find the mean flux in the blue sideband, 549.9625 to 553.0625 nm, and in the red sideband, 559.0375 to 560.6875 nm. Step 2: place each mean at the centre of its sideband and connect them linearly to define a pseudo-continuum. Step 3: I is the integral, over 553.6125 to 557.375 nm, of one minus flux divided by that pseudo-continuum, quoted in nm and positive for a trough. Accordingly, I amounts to -0.261 nm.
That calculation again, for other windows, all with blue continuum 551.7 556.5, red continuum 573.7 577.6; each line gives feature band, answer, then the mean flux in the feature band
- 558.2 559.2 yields 0.095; 3.67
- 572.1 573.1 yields -0.026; 4.23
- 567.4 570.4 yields -0.036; 4.16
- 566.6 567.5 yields -0.015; 4.17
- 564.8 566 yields -0.007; 4.12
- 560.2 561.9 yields 0.037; 3.98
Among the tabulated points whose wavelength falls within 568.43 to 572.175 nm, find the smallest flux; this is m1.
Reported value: 3.41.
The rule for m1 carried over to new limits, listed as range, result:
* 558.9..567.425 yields 3.14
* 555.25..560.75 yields 3.04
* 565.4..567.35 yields 3.53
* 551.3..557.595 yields 3.38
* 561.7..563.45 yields 3.43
